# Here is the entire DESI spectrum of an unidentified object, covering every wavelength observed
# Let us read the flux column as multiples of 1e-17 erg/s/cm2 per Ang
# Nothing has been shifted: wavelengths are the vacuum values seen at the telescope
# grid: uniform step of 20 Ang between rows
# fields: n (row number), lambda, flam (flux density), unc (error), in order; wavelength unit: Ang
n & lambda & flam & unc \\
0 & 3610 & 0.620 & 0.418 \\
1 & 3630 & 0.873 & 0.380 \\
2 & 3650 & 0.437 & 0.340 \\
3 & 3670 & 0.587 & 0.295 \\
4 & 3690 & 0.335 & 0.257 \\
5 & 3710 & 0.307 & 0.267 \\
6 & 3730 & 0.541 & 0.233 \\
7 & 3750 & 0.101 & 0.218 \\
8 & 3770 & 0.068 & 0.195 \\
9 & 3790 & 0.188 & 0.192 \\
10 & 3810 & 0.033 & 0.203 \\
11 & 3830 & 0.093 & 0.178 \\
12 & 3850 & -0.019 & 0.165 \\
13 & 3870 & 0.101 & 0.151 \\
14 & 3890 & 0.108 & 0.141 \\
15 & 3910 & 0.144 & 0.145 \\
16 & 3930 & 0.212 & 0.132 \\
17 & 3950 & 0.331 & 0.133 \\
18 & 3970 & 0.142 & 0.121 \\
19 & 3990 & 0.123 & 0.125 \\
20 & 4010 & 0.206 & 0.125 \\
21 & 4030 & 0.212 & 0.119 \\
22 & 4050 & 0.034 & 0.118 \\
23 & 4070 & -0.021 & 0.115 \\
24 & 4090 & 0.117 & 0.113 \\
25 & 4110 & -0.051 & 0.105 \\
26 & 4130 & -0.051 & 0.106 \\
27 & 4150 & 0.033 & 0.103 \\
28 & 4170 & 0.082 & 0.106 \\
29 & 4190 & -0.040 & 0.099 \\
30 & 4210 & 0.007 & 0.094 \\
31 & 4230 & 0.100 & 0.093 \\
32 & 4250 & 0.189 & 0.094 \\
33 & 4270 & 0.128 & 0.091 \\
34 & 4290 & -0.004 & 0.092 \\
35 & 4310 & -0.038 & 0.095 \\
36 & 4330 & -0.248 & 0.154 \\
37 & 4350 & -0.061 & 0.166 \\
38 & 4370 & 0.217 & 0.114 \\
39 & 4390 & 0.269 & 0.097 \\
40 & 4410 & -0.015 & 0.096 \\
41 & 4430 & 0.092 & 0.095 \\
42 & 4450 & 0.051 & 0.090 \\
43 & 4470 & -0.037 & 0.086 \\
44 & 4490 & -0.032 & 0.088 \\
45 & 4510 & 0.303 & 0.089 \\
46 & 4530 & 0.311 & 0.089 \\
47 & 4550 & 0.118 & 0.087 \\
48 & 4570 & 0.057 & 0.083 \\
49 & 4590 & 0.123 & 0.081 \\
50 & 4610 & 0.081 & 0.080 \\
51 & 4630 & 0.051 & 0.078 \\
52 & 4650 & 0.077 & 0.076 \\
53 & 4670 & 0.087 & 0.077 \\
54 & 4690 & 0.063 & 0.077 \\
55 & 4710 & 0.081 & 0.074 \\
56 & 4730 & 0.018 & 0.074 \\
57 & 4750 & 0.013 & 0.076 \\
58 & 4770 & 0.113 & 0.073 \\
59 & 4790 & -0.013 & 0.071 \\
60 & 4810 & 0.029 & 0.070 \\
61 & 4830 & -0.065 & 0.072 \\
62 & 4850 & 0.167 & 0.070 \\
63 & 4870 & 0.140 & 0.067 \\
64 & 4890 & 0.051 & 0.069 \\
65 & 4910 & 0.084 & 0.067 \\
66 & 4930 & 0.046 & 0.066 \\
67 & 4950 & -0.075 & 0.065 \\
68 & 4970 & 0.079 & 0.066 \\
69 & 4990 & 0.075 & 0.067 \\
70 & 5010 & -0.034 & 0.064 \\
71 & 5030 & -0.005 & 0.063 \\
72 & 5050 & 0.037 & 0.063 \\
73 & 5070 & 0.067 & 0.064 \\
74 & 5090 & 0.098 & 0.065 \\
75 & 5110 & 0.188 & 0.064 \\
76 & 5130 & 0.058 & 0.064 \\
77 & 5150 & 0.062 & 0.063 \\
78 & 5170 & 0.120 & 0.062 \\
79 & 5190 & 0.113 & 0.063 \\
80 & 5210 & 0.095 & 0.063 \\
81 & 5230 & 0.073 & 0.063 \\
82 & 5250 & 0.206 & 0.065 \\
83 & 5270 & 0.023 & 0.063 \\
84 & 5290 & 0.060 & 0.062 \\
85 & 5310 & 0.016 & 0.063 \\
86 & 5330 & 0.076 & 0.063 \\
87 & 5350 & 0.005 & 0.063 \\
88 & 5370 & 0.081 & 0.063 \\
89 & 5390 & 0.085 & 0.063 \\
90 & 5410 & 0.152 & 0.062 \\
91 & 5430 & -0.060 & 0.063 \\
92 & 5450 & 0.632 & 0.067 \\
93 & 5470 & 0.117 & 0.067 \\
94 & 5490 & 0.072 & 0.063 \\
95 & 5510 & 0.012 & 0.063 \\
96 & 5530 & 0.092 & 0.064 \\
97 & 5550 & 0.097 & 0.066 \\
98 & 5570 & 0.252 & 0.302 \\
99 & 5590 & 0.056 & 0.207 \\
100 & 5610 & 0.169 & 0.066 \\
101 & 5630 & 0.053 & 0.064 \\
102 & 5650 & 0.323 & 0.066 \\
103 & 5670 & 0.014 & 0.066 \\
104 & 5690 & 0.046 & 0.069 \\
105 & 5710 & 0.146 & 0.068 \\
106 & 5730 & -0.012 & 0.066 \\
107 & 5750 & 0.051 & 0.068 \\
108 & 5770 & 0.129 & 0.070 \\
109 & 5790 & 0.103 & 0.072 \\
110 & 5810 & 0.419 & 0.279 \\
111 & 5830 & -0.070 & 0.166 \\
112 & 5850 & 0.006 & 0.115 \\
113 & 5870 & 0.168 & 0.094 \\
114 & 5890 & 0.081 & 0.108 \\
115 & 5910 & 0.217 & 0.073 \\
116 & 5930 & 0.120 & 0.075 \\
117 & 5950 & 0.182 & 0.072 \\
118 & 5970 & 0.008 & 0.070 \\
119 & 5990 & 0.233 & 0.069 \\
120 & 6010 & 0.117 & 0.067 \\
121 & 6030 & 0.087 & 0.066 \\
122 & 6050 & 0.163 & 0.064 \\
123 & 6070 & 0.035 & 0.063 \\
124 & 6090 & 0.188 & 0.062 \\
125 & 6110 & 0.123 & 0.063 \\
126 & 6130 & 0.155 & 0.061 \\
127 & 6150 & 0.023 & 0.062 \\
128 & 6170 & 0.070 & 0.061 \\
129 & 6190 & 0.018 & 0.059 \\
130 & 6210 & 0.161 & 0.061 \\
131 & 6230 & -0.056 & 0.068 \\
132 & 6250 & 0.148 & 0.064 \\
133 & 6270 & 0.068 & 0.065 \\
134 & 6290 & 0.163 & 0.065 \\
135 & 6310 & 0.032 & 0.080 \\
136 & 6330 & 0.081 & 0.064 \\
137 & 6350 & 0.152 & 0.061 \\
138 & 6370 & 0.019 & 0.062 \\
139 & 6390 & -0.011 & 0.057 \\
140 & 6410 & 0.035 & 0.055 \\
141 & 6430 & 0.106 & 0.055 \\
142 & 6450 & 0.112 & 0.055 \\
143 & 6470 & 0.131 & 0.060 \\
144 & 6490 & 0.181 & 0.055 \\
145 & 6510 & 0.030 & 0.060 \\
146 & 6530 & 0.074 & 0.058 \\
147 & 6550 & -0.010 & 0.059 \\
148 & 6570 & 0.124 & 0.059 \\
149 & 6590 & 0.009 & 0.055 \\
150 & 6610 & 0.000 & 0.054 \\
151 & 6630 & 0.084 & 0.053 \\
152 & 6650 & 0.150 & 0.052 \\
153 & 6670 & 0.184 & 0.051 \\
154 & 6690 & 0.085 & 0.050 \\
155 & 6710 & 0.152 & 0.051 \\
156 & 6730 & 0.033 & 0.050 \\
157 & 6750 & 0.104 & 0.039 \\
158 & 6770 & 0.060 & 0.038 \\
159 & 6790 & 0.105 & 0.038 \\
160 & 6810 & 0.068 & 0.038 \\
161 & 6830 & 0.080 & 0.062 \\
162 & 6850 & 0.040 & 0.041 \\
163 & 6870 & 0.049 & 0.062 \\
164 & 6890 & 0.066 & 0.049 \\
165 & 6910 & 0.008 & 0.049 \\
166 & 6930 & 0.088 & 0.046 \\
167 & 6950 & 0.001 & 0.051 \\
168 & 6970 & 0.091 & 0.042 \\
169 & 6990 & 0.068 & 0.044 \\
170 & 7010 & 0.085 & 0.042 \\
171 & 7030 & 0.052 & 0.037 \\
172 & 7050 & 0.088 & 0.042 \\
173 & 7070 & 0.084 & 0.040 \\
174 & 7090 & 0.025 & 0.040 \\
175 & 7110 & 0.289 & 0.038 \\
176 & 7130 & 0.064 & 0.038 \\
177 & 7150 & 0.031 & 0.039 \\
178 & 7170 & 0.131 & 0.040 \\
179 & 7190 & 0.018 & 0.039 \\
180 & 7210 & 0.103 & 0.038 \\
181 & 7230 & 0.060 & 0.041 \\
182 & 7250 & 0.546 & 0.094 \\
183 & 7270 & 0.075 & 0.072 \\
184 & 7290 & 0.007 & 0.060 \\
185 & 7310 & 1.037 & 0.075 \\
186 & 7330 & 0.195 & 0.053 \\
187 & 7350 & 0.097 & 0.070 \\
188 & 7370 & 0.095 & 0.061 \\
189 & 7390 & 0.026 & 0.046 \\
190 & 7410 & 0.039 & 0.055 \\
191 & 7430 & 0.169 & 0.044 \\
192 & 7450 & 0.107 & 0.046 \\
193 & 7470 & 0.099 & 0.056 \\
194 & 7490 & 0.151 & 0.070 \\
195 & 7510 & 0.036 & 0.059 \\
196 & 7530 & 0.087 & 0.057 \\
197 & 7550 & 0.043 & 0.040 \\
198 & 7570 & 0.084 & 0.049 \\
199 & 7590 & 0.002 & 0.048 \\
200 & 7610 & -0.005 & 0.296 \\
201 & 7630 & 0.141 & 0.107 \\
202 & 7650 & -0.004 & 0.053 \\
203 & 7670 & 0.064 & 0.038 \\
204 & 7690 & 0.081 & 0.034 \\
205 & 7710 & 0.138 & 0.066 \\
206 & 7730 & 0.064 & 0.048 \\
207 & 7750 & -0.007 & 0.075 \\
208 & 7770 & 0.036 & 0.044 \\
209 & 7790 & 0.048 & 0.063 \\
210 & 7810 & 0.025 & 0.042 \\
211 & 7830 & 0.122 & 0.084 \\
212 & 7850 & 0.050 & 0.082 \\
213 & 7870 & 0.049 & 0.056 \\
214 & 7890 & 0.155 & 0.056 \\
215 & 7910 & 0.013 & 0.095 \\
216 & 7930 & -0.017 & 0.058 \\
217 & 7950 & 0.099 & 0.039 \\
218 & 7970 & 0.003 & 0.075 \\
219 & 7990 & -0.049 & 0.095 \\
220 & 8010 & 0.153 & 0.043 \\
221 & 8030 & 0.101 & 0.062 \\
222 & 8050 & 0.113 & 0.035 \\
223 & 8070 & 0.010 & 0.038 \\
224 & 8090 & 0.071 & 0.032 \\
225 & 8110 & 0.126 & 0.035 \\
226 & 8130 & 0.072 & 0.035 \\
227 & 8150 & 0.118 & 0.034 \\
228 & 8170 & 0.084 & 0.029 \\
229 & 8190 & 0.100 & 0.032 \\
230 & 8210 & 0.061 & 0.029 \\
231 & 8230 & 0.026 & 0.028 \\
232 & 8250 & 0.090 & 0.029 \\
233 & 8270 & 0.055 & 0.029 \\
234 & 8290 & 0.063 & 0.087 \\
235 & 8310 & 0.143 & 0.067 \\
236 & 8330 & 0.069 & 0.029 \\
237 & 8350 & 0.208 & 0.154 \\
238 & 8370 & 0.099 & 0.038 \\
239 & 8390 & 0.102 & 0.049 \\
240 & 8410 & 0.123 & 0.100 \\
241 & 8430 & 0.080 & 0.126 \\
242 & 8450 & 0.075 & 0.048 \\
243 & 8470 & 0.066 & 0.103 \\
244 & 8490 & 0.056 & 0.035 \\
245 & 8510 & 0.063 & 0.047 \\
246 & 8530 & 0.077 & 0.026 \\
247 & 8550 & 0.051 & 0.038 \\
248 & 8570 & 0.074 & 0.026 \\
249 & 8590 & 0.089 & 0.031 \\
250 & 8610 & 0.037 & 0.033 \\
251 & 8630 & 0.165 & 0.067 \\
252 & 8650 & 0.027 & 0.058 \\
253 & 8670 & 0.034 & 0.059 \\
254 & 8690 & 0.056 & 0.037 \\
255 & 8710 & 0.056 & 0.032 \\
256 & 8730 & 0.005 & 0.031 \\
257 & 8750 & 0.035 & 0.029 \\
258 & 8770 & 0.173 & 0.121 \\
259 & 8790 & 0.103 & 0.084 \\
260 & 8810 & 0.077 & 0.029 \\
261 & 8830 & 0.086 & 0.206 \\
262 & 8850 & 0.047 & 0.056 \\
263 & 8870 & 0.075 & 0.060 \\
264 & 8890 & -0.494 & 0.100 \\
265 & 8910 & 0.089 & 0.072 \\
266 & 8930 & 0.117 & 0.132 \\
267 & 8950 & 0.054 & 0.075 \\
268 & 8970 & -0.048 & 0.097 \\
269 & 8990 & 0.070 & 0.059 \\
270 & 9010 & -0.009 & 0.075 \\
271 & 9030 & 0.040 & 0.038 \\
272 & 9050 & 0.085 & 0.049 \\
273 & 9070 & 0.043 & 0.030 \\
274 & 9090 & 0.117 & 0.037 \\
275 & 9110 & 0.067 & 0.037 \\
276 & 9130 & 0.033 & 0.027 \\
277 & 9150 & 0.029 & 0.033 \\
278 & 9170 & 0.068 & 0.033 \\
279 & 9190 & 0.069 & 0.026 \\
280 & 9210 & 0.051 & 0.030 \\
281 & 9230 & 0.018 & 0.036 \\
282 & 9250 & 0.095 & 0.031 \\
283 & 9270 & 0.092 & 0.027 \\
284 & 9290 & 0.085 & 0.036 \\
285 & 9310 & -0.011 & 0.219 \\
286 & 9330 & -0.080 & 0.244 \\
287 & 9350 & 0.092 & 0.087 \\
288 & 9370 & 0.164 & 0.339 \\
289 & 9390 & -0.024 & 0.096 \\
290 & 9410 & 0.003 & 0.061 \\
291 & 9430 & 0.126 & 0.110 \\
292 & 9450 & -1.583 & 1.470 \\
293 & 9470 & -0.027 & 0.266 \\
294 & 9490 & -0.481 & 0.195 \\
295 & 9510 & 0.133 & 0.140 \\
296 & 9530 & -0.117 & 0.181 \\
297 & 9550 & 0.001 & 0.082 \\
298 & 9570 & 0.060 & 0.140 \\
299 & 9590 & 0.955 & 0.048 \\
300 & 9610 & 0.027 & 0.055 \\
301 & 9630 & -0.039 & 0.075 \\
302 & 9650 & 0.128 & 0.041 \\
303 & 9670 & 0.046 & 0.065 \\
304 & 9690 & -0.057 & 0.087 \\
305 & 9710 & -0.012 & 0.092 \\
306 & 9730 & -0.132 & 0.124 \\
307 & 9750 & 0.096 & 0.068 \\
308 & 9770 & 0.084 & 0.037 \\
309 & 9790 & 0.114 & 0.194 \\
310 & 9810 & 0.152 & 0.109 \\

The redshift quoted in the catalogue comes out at 0.461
